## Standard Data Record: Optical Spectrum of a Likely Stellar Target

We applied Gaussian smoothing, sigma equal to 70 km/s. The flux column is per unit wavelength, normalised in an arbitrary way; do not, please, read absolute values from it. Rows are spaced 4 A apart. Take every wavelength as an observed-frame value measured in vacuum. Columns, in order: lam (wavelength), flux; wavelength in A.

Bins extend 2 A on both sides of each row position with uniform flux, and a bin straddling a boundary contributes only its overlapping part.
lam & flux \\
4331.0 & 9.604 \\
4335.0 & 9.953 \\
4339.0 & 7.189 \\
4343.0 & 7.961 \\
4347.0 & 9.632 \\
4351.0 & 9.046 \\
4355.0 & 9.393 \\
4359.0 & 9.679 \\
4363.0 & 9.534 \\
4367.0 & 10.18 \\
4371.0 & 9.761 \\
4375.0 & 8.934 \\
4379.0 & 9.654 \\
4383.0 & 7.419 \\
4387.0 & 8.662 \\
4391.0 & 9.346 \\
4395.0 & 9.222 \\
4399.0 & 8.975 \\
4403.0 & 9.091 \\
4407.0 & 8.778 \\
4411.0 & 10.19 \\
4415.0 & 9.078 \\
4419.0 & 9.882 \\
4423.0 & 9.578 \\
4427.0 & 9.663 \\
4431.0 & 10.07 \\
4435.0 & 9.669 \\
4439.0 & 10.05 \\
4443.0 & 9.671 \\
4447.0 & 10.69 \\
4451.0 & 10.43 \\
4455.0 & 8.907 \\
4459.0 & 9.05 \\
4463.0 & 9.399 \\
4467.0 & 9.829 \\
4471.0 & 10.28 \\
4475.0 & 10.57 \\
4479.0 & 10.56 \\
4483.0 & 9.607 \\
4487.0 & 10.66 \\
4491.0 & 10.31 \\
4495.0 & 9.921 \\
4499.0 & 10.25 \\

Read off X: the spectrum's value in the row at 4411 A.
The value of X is 10.19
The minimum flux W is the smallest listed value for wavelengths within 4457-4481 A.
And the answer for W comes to 9.05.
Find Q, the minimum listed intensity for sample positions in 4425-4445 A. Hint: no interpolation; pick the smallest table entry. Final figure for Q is 9.663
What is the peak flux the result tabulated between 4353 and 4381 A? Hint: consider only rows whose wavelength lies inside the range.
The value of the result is 10.18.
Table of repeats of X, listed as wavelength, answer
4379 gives 9.654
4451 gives 10.43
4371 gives 9.761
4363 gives 9.534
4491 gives 10.31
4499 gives 10.25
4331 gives 9.604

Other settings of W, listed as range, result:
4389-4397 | 9.222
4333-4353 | 7.189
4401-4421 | 8.778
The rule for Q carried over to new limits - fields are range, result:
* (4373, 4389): 7.419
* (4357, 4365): 9.534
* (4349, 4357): 9.046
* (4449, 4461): 8.907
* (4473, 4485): 9.607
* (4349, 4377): 8.934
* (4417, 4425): 9.578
